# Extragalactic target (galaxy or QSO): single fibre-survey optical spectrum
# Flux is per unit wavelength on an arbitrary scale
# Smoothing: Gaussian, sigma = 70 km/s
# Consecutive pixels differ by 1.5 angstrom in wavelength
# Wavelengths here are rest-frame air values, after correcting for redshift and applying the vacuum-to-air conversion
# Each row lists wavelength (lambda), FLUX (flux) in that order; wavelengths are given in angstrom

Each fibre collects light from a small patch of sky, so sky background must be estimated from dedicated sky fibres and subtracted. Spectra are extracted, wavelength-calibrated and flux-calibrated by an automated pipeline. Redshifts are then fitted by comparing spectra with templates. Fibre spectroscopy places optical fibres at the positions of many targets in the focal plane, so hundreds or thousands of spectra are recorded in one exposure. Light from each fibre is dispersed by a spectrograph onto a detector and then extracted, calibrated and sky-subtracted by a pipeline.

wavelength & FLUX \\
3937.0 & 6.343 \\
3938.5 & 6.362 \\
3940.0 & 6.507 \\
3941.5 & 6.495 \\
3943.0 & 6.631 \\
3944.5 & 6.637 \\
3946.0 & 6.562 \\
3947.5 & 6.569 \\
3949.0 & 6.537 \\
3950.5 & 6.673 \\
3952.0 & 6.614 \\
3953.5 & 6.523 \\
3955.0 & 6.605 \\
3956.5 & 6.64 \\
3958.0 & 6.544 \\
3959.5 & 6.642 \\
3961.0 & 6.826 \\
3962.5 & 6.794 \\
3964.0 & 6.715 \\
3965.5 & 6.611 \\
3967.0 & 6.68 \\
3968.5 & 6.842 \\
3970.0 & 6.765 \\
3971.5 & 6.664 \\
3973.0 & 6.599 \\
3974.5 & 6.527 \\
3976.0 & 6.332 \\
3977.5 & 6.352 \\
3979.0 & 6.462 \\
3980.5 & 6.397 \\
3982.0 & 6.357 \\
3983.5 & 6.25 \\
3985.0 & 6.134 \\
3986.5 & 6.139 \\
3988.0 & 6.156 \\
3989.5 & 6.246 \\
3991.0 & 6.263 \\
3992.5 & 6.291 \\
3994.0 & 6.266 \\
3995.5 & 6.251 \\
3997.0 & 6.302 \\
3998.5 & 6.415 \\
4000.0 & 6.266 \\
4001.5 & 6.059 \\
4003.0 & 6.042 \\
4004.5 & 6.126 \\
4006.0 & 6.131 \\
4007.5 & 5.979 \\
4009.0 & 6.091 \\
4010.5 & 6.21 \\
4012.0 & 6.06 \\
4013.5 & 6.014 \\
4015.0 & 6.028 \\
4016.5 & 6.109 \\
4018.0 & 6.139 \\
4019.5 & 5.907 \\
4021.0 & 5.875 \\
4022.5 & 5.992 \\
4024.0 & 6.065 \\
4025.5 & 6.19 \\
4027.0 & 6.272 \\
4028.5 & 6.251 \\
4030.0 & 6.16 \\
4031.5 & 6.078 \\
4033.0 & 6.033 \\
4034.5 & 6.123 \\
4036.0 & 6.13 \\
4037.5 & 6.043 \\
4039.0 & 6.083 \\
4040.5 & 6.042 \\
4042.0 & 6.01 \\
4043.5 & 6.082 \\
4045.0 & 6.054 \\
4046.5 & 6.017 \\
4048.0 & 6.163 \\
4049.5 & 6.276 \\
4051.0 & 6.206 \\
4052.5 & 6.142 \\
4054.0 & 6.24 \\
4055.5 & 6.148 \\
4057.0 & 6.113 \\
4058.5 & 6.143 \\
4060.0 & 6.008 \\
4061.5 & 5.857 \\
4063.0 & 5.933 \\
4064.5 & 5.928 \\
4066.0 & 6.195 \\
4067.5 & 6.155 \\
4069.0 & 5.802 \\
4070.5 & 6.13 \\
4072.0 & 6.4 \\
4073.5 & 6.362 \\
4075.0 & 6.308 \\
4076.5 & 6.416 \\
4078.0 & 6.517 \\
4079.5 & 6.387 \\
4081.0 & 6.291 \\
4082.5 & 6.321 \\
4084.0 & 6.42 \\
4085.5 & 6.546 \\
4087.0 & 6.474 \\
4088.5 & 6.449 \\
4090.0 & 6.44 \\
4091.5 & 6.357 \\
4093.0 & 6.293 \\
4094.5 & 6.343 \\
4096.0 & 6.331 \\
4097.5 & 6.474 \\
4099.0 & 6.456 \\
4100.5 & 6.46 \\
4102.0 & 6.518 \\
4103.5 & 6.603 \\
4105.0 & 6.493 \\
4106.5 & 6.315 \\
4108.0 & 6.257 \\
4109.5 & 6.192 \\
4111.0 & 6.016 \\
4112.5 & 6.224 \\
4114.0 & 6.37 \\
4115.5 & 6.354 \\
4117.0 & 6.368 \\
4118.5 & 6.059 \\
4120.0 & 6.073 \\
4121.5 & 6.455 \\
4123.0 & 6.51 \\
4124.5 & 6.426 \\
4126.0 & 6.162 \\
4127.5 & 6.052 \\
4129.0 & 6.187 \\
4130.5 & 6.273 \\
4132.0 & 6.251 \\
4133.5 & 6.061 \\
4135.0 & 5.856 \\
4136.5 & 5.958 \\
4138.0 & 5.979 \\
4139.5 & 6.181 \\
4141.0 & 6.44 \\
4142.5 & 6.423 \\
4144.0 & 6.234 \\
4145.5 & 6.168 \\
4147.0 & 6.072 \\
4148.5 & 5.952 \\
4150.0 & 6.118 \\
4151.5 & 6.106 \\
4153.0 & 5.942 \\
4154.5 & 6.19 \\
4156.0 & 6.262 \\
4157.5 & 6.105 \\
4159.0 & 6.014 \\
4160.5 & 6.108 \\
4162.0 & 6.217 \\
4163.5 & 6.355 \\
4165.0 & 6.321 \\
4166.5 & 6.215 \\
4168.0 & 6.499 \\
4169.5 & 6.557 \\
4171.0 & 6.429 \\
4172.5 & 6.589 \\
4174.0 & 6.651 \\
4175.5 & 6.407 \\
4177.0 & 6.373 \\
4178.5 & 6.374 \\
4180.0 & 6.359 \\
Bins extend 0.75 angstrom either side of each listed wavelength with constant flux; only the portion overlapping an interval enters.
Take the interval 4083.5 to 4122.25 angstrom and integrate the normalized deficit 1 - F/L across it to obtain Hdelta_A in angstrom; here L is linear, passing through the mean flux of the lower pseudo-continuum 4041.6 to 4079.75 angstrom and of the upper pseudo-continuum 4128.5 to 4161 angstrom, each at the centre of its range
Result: -1.4 angstrom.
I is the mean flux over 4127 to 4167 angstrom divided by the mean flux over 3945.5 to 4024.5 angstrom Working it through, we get 1.0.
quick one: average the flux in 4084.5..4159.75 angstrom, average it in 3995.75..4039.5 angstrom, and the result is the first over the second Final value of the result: 1.0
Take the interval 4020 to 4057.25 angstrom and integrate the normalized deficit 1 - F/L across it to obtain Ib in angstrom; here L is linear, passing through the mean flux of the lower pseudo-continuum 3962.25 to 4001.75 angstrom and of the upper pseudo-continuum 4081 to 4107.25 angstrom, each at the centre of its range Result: 1.8 angstrom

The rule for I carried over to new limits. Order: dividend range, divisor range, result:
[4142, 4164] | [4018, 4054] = 1.01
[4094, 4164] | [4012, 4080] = 1.02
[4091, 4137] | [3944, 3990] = 0.96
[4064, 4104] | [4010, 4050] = 1.04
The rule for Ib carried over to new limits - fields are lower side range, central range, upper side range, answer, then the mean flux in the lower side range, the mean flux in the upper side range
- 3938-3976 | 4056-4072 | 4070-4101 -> 1.0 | 6.62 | 6.39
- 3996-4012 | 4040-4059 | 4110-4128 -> 0.2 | 6.16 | 6.26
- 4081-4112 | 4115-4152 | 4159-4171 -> 0.9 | 6.38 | 6.31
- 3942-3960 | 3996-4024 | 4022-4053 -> 0.8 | 6.6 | 6.12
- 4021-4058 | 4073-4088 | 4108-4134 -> -0.6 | 6.12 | 6.24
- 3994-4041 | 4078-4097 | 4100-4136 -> -0.5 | 6.11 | 6.27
